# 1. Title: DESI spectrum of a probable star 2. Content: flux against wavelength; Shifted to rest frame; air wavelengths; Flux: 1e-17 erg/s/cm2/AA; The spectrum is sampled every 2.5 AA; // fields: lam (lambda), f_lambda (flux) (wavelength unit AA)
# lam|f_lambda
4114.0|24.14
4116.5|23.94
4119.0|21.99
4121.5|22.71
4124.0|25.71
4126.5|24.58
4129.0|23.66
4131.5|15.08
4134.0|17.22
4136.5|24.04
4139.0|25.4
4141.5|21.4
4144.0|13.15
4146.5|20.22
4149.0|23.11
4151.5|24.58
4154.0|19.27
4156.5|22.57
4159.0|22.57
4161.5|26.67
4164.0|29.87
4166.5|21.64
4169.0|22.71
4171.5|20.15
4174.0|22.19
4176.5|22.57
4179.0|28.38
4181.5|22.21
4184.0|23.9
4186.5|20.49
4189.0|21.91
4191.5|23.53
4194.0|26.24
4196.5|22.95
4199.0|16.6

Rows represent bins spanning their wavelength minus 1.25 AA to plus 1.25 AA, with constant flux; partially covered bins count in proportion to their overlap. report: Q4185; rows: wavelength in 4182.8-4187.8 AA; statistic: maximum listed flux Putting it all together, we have 23.9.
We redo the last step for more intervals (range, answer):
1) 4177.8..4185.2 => 28.38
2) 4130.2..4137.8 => 24.04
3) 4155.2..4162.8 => 26.67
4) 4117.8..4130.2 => 25.71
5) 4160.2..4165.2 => 29.87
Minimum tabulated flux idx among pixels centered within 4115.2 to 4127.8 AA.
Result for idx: 21.99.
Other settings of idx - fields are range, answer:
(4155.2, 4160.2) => 22.57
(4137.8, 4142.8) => 21.4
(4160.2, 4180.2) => 20.15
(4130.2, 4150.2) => 13.15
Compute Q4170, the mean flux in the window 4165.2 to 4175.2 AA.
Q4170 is 21.7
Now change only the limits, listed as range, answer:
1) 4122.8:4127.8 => 25.1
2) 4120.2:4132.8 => 22.3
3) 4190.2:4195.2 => 24.8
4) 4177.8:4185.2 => 24.8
